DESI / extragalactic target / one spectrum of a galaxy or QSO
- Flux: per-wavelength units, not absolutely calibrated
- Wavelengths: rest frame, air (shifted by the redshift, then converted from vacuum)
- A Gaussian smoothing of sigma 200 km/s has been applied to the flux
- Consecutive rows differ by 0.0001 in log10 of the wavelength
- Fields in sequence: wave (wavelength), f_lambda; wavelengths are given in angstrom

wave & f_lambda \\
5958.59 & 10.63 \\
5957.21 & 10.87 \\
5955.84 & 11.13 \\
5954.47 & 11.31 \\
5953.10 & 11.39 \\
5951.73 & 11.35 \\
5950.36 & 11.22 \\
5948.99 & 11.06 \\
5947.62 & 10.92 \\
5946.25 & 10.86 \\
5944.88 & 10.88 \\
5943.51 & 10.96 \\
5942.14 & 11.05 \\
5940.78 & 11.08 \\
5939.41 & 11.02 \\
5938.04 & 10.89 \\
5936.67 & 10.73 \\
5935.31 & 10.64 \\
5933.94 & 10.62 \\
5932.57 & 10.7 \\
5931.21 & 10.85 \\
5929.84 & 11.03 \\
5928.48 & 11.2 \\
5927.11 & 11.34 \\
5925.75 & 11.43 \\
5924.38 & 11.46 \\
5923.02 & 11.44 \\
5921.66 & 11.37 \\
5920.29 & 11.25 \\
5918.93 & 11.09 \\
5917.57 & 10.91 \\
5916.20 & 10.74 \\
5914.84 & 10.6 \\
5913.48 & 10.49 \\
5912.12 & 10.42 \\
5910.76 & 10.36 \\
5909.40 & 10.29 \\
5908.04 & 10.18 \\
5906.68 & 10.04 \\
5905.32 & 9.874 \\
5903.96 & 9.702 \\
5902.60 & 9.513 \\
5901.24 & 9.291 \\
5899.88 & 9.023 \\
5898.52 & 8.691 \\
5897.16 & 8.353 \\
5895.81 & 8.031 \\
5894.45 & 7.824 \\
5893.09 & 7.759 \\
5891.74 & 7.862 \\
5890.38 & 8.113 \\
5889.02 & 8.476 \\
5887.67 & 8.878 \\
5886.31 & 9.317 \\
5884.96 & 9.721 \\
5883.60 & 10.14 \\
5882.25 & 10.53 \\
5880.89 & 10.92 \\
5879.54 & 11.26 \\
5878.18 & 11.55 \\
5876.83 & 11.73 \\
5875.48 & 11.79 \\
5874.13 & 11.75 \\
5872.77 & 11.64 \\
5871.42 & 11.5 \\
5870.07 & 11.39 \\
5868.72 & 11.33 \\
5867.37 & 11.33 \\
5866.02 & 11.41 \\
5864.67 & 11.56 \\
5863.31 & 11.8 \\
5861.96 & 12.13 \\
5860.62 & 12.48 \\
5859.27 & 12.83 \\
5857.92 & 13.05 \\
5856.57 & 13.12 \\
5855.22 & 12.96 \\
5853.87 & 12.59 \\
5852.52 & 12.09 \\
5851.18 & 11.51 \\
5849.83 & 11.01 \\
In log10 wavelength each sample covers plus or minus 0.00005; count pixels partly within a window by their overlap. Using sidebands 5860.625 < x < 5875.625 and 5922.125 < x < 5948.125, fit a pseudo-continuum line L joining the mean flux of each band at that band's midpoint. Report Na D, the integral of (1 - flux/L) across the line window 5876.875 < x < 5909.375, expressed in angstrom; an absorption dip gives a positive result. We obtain 5.7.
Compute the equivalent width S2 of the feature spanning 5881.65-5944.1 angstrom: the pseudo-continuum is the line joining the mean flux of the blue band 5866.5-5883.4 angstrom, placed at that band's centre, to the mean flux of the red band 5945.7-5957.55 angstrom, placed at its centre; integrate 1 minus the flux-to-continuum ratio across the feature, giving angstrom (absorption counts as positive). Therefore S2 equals 6.3 angstrom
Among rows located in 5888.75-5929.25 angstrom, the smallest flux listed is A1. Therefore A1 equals 7.759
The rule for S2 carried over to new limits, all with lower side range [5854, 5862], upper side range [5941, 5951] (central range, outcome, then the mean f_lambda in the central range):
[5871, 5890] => 2.7 angstrom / 10.6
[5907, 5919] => 1.2 angstrom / 10.5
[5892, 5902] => 3.0 angstrom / 8.41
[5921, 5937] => 0.4 angstrom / 11.1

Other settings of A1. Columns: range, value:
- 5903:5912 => 9.702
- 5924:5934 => 10.62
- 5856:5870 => 11.33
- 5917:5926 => 10.91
